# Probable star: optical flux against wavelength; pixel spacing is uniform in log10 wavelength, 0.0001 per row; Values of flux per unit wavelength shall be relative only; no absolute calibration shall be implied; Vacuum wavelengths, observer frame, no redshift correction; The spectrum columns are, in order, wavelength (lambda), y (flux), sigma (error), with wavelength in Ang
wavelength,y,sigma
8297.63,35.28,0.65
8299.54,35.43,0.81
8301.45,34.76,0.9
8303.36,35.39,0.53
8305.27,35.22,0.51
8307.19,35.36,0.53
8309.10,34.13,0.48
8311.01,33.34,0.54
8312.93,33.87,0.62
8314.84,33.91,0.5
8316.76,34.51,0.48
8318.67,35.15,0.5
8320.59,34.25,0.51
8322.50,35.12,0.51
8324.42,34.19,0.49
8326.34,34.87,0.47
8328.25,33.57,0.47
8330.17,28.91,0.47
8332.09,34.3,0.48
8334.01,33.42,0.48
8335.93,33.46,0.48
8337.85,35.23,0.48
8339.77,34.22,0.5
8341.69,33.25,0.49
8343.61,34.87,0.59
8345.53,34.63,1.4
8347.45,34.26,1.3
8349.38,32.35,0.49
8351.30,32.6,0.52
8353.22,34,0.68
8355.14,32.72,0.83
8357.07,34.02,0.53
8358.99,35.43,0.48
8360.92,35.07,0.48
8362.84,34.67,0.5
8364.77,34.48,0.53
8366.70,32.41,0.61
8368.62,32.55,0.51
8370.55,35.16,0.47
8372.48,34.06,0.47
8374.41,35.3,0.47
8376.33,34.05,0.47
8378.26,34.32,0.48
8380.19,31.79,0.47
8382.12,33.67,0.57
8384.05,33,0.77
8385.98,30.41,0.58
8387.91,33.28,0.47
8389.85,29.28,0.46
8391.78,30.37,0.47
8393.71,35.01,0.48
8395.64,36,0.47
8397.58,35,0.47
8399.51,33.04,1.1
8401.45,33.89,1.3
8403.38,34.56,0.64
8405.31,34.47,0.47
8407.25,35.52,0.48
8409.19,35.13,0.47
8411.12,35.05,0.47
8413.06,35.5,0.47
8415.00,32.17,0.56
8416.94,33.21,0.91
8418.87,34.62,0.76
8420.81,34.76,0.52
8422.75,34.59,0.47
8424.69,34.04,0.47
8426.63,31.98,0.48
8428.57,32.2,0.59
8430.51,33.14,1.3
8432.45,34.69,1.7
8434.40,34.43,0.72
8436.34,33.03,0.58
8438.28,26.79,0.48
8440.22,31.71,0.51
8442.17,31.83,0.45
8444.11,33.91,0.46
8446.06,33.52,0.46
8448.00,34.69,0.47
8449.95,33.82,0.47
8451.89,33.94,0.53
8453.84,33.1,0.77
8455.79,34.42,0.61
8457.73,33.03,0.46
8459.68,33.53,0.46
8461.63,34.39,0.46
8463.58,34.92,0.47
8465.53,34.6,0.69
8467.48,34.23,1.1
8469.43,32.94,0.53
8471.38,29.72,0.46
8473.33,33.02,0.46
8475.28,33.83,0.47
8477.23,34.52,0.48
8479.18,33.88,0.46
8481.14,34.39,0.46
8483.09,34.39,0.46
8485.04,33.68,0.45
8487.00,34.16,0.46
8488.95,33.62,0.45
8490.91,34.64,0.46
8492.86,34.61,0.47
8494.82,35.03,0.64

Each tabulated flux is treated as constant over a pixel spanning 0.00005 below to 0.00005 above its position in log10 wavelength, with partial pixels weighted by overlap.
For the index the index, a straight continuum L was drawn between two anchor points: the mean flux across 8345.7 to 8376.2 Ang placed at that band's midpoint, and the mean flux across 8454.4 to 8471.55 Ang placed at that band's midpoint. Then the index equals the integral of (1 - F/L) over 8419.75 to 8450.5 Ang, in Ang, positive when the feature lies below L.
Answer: 0.6 Ang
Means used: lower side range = 34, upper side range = 33.7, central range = 33.1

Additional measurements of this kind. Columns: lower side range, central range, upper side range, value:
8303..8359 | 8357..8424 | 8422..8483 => -0.44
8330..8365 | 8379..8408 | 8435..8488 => 0.33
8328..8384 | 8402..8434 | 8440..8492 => -0.38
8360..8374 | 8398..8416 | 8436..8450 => -0.67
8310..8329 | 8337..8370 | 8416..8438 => 0.10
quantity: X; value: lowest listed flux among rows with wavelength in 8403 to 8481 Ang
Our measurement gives 26.79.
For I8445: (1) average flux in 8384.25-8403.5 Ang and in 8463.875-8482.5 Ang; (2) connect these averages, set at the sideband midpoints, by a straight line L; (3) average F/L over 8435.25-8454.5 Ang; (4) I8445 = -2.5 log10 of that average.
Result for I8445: 0.02 mag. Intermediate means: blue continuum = 33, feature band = 32.6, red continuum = 33.5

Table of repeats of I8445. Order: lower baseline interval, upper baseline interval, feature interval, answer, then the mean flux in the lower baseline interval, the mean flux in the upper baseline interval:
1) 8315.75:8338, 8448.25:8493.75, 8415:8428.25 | 0.01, 33.9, 33.8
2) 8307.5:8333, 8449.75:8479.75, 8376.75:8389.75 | 0.04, 33.9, 33.6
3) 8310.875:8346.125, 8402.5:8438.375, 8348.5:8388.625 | 0.01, 34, 33.8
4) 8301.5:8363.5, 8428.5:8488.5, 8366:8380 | 0.00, 34.1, 33.4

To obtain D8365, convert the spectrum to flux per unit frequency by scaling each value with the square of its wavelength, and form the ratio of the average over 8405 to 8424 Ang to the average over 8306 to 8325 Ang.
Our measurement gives 1.0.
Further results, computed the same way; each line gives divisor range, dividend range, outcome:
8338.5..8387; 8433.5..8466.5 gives 1.01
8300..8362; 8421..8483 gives 1.01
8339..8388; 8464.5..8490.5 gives 1.02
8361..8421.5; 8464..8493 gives 1.02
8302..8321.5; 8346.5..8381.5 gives 0.99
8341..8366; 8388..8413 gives 1.01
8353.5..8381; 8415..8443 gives 0.98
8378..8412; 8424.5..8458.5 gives 1.00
